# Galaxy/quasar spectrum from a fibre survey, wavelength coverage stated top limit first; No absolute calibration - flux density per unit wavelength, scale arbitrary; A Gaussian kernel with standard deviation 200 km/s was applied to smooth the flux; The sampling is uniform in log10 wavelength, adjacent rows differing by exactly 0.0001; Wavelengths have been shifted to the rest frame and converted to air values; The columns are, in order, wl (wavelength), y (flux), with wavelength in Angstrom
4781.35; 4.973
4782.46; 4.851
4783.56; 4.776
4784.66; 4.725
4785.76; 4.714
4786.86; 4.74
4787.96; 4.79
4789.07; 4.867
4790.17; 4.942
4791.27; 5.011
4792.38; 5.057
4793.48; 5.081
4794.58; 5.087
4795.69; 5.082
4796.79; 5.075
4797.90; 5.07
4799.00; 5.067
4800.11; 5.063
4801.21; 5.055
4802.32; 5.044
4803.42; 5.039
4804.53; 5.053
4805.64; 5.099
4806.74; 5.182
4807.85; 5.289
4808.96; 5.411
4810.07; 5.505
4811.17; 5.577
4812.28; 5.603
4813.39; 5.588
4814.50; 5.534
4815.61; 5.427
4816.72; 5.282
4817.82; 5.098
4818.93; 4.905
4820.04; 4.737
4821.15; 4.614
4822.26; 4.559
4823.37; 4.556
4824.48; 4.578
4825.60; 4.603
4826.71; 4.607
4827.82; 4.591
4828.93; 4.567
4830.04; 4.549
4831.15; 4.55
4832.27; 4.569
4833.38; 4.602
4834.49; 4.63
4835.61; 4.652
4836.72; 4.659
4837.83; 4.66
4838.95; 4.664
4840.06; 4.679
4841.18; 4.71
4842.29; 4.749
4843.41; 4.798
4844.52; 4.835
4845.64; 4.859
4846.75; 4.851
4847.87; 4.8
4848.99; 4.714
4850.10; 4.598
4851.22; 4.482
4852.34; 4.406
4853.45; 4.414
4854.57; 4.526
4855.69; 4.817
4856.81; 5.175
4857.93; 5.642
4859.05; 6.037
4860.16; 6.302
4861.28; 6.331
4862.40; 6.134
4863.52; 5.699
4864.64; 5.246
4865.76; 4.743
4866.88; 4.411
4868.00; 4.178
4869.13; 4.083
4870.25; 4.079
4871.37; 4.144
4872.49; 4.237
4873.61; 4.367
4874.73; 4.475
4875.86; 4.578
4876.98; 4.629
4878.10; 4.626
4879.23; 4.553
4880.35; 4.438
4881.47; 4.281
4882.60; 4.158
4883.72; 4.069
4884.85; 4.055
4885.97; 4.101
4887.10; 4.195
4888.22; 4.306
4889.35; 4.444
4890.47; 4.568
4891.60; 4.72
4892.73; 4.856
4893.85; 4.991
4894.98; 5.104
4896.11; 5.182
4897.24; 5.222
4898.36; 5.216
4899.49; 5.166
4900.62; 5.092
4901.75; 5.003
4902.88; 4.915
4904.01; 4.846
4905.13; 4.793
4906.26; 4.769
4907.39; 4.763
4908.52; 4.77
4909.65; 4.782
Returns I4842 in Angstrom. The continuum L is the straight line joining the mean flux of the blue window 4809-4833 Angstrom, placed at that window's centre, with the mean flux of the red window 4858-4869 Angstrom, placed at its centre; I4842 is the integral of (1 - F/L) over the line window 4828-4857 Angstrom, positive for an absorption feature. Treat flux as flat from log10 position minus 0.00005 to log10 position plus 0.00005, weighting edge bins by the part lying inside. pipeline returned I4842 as 2.9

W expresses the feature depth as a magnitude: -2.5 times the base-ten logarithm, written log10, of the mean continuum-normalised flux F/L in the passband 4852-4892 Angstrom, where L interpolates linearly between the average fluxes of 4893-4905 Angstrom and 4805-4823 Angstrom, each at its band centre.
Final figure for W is 0.091 mag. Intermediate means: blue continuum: 5.21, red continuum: 5.06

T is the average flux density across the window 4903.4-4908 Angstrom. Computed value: 4.8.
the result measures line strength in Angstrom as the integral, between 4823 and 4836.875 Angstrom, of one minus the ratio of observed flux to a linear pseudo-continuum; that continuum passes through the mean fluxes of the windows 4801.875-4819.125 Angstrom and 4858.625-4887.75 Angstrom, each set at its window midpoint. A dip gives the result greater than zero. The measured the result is 1.4 Angstrom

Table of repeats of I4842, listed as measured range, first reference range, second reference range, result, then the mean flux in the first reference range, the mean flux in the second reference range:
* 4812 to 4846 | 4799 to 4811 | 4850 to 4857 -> 0.7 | 5.18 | 4.6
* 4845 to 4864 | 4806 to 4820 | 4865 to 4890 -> -1.9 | 5.34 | 4.33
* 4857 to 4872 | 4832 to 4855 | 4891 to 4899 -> -1.1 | 4.66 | 5.04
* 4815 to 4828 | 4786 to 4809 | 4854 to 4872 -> 0.7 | 5.04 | 5.09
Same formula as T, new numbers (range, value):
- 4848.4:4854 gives 4.53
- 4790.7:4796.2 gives 5.06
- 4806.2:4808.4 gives 5.23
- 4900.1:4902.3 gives 5.04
